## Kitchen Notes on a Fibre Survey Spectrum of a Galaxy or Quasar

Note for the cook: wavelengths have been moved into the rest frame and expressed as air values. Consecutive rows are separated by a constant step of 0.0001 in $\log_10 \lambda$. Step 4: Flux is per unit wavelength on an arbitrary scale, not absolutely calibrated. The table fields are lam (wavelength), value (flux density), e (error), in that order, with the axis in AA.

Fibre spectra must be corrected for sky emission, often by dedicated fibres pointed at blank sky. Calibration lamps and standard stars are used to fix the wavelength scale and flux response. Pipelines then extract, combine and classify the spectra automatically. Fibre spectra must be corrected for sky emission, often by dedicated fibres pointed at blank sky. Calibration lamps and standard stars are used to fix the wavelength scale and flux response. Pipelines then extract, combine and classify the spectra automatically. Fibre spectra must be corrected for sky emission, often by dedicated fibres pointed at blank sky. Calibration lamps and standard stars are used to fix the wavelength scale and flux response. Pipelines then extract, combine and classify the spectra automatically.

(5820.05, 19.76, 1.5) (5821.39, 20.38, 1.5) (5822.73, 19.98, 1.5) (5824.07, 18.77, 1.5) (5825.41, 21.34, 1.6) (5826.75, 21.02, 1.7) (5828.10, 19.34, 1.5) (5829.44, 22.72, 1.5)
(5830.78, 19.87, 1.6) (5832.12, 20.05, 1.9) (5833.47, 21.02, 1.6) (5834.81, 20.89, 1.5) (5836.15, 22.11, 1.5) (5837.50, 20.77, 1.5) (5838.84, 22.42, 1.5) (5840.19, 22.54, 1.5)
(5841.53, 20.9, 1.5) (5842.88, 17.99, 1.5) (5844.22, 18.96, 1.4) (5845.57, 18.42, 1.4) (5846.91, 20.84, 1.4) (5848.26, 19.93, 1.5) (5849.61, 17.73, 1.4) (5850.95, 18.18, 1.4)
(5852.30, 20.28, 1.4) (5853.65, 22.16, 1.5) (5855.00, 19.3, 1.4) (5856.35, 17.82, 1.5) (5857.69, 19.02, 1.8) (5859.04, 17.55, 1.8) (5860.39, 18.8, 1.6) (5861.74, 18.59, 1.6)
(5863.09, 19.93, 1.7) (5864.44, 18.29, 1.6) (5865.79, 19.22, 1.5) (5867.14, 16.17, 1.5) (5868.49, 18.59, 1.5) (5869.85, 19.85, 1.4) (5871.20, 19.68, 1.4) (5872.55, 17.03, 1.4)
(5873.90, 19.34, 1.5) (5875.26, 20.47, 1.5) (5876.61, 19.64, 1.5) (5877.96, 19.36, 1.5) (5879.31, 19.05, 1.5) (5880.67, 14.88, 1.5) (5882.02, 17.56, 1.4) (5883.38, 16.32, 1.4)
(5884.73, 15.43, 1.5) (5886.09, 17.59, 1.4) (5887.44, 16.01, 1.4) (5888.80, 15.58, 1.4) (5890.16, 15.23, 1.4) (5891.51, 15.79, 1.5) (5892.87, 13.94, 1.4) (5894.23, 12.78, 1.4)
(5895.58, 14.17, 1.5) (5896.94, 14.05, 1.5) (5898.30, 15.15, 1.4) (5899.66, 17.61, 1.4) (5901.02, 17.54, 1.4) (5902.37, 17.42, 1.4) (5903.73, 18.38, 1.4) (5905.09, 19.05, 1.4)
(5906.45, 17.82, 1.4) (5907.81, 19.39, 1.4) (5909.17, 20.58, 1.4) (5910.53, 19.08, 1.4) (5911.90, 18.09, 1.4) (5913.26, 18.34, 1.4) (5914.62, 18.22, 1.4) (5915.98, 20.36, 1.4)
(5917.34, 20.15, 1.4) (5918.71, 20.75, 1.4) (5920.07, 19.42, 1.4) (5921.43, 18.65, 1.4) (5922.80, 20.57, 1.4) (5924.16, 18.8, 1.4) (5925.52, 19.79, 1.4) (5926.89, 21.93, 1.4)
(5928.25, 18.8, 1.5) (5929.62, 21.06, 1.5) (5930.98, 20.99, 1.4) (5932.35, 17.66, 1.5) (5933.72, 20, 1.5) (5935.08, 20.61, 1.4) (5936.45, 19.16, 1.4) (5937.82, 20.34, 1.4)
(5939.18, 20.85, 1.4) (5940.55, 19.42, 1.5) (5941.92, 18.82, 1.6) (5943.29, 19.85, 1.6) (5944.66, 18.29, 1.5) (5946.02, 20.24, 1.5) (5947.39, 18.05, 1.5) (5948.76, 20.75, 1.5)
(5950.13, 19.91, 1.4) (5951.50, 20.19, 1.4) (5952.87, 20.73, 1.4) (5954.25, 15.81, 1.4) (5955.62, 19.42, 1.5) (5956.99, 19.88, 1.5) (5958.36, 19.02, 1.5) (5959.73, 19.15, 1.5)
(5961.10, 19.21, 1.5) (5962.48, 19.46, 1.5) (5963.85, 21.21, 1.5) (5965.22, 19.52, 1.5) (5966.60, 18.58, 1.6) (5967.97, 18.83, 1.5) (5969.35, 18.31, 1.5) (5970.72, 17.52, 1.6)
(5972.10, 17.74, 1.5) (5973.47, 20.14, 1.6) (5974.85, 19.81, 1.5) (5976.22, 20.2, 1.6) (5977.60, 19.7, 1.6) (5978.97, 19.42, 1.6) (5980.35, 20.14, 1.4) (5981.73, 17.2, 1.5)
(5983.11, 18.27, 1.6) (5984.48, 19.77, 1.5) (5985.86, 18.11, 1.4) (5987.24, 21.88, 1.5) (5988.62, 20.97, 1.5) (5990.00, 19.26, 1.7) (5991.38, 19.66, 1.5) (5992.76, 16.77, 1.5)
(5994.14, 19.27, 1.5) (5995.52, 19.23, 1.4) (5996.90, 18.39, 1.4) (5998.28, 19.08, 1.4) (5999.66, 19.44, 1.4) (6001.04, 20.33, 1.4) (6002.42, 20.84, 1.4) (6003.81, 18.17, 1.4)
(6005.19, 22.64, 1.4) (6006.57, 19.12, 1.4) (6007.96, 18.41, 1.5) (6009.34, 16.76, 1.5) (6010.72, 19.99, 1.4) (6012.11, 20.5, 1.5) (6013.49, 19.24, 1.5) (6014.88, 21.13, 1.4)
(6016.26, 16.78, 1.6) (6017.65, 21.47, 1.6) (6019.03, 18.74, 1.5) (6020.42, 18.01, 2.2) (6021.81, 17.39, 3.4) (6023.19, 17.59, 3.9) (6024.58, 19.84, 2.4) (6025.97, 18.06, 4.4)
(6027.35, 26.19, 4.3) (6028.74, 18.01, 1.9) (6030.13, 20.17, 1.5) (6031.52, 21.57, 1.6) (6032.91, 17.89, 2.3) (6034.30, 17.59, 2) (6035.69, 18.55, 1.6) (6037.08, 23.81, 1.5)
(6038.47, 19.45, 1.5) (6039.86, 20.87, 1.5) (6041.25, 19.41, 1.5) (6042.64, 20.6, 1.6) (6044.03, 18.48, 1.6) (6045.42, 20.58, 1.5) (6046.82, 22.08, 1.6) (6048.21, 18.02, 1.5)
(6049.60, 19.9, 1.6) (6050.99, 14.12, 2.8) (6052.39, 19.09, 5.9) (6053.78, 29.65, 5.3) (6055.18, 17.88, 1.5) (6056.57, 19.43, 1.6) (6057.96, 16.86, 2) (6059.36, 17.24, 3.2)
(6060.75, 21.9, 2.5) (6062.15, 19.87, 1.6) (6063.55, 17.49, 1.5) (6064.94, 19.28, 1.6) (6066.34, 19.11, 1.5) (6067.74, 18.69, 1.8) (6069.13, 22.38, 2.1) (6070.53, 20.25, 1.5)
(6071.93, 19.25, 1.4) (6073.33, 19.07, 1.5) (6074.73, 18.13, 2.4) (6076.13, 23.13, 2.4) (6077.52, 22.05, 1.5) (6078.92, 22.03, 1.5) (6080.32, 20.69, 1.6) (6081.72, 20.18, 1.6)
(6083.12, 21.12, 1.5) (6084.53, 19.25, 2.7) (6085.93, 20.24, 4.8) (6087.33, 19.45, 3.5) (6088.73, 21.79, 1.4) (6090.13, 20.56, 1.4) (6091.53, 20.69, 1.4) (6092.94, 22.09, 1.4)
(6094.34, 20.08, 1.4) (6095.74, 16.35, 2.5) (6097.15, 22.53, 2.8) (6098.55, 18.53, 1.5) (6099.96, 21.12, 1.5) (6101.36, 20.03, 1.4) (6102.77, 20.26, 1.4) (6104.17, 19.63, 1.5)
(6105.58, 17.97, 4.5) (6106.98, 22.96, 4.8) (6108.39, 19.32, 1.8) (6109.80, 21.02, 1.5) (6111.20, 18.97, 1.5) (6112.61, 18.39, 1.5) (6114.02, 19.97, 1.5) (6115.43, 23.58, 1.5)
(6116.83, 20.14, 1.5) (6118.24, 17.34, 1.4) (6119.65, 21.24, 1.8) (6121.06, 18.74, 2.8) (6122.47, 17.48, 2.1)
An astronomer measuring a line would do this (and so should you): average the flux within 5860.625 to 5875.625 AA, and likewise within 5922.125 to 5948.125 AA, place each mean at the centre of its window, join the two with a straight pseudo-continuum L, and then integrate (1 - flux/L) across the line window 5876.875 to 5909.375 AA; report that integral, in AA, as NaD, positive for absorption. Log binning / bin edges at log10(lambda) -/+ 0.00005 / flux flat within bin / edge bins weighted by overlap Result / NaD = 4.2 AA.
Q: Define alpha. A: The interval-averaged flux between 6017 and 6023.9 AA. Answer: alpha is 18.6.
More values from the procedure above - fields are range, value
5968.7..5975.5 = 18.7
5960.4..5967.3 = 19.6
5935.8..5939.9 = 20.1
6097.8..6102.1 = 19.9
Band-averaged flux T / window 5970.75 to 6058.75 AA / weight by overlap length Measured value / 19.5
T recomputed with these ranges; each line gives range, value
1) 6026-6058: 20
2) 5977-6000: 19.2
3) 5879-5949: 18.3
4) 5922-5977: 19.5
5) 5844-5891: 18.3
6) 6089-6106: 20.1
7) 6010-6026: 19.1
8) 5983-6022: 19.3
